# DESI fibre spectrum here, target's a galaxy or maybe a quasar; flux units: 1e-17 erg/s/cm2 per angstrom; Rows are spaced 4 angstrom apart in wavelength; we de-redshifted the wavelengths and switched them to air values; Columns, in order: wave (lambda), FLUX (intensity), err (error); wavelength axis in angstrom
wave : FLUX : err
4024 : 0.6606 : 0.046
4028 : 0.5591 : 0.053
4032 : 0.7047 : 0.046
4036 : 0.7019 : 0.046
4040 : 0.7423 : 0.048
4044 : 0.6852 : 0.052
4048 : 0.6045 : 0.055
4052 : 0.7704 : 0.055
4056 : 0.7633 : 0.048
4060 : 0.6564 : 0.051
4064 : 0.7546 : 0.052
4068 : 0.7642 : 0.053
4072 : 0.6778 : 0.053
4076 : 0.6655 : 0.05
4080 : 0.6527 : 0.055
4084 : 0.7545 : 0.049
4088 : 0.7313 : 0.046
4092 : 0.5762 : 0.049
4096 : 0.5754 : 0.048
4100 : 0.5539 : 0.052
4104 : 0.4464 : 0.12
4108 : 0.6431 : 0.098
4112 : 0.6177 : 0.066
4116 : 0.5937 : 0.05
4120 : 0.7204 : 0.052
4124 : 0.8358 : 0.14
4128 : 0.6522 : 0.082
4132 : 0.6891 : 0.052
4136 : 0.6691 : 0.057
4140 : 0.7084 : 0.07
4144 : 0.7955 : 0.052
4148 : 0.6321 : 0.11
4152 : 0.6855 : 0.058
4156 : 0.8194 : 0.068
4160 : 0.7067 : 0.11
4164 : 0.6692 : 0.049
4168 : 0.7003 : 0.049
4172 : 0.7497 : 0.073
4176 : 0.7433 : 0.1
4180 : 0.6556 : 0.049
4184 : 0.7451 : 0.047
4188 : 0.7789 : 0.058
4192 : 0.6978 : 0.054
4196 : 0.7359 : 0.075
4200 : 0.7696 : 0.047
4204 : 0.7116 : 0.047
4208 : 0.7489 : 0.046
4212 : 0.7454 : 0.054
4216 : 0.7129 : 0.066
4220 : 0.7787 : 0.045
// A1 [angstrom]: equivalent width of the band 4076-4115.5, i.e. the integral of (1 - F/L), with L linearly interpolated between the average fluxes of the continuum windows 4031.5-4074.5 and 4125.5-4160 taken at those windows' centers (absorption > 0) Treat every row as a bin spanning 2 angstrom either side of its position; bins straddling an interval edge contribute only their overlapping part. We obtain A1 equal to 5.1 angstrom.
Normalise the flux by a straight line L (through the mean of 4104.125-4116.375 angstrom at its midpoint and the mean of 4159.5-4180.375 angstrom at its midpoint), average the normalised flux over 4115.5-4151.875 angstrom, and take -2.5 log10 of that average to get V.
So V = -0.105 mag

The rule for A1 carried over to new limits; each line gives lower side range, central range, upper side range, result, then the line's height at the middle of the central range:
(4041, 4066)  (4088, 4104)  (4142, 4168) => 3.1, 0.711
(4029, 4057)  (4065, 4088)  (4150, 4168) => 0.0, 0.707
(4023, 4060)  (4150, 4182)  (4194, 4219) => 0.4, 0.726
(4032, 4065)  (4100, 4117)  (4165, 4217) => 3.5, 0.717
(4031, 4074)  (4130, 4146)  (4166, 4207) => 0.2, 0.723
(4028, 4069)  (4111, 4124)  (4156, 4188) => 0.7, 0.714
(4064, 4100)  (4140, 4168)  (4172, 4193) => -0.2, 0.712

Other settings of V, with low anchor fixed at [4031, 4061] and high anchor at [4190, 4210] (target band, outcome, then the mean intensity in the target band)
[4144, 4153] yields 0.06 mag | 0.686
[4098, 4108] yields 0.33 mag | 0.529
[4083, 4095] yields 0.06 mag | 0.672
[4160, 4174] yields 0.03 mag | 0.706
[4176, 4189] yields 0.01 mag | 0.725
